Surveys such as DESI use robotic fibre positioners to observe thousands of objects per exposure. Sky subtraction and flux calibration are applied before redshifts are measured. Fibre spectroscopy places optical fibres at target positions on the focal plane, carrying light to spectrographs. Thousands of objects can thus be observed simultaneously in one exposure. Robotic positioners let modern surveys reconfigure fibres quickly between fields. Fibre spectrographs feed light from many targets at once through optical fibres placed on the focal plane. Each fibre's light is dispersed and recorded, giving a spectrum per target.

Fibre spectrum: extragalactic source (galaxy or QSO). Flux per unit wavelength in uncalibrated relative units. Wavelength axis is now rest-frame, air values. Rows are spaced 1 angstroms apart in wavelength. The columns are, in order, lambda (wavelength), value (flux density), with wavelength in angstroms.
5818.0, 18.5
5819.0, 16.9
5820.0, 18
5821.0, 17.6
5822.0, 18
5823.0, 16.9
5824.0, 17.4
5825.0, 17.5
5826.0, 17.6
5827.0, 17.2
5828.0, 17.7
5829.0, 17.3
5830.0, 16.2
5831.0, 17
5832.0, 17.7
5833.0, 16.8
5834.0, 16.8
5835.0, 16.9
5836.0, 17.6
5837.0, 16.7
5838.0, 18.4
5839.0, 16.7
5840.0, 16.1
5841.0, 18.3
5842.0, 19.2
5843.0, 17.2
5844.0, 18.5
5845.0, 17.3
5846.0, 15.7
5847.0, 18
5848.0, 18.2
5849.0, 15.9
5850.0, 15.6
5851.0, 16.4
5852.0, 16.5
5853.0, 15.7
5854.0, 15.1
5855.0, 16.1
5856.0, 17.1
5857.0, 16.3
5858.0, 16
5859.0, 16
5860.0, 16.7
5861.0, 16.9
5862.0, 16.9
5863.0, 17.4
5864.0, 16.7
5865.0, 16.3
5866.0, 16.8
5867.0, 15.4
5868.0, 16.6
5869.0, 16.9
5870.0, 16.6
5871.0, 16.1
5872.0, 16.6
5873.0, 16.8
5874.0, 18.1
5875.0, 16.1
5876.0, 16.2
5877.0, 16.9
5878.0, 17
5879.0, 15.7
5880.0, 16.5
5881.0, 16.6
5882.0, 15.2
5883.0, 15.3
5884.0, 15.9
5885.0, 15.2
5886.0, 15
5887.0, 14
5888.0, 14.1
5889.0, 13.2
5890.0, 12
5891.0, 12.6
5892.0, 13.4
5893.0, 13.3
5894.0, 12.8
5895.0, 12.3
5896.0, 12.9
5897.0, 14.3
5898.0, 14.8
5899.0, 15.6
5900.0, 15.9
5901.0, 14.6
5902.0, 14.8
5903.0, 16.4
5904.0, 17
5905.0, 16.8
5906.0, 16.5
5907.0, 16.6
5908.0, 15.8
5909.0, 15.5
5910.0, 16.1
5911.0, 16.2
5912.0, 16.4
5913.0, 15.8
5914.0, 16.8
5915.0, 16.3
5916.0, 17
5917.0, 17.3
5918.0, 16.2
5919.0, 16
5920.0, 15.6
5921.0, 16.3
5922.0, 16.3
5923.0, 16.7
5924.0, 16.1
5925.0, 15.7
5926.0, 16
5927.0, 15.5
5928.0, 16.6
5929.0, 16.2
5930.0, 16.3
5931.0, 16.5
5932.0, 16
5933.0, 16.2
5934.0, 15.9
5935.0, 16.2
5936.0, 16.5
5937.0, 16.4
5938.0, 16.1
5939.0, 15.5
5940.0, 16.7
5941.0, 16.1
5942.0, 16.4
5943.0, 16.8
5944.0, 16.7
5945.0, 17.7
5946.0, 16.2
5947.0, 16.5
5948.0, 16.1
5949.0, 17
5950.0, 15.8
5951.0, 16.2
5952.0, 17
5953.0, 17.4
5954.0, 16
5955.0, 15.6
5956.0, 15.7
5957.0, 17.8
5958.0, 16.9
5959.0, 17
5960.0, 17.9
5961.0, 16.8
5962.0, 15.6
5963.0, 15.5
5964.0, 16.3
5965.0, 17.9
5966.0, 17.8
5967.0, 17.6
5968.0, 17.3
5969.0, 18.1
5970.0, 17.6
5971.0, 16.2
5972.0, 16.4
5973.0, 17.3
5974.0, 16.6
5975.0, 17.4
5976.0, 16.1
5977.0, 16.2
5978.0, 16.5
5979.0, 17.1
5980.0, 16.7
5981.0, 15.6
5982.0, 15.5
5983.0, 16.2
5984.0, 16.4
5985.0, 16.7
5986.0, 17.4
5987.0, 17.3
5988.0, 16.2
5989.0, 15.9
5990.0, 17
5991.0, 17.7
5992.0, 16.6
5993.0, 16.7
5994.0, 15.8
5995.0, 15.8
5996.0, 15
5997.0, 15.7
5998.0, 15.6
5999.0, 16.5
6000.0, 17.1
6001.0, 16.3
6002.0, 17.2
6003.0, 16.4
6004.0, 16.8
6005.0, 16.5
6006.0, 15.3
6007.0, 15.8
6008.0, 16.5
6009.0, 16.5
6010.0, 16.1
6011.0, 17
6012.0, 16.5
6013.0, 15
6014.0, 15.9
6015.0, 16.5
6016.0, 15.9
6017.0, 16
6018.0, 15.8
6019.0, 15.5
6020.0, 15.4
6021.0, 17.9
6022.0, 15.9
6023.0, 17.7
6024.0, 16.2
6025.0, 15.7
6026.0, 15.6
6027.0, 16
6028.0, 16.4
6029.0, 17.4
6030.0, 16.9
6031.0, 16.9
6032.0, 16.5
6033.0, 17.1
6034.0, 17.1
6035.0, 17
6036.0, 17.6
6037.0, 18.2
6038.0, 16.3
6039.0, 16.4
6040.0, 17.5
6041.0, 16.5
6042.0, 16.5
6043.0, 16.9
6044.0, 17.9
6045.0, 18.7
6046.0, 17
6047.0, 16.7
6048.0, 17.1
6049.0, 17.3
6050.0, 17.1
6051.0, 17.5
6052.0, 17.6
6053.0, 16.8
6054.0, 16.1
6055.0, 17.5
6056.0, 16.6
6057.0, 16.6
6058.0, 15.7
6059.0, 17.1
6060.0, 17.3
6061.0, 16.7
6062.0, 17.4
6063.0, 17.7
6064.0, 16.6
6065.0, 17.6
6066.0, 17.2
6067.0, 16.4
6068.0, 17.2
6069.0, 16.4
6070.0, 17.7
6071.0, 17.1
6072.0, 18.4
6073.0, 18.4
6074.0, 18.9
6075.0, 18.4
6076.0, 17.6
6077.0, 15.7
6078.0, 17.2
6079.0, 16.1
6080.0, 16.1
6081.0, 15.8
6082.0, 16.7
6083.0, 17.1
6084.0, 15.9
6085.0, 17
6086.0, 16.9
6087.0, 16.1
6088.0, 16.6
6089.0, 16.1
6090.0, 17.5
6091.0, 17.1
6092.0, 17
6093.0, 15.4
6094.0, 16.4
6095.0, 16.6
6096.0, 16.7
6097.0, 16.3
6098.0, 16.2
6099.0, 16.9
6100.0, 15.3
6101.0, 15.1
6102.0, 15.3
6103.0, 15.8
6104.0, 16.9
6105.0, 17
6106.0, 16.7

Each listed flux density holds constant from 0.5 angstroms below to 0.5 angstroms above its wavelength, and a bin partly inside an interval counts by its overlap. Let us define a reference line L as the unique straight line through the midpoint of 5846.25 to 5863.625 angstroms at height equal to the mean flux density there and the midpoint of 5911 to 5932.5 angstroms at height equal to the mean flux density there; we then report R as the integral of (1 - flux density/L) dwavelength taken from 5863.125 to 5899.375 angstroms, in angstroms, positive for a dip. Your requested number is 2.48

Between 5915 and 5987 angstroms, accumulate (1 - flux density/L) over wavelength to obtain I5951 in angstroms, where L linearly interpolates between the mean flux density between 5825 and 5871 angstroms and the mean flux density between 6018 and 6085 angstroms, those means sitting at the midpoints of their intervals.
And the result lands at 1.6 angstroms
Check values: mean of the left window 16.9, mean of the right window 16.9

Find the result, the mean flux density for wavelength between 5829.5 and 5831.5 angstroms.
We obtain 16.6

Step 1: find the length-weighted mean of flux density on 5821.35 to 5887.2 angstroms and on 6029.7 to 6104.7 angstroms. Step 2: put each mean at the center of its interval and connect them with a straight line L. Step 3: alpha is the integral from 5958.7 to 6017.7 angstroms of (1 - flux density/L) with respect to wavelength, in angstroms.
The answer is 1.0 angstroms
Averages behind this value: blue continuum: 16.7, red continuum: 16.9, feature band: 16.5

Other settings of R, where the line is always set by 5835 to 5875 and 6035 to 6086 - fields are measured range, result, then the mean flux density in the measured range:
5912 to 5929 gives 0.62 angstroms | 16.3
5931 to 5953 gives 0.66 angstroms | 16.4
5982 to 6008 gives 0.93 angstroms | 16.4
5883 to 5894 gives 1.93 angstroms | 13.9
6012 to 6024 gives 0.61 angstroms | 16.2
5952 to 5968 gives 0.12 angstroms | 16.8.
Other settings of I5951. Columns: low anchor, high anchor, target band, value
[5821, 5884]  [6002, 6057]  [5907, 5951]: 1.21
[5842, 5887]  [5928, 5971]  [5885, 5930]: 3.21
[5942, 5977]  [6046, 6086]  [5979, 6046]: 1.56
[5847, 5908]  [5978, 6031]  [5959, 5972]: -0.71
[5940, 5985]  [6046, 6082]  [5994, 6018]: 0.98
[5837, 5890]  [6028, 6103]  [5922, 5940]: 0.42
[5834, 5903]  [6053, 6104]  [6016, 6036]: 0.08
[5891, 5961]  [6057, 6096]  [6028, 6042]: -0.27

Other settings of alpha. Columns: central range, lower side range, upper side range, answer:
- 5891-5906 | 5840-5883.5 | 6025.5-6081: 1.9 angstroms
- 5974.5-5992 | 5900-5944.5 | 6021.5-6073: 0.0 angstroms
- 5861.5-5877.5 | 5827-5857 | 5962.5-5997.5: 0.2 angstroms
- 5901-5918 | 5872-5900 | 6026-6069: -1.2 angstroms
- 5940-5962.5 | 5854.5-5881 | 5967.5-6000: -0.1 angstroms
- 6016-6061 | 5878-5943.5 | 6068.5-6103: -1.1 angstroms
